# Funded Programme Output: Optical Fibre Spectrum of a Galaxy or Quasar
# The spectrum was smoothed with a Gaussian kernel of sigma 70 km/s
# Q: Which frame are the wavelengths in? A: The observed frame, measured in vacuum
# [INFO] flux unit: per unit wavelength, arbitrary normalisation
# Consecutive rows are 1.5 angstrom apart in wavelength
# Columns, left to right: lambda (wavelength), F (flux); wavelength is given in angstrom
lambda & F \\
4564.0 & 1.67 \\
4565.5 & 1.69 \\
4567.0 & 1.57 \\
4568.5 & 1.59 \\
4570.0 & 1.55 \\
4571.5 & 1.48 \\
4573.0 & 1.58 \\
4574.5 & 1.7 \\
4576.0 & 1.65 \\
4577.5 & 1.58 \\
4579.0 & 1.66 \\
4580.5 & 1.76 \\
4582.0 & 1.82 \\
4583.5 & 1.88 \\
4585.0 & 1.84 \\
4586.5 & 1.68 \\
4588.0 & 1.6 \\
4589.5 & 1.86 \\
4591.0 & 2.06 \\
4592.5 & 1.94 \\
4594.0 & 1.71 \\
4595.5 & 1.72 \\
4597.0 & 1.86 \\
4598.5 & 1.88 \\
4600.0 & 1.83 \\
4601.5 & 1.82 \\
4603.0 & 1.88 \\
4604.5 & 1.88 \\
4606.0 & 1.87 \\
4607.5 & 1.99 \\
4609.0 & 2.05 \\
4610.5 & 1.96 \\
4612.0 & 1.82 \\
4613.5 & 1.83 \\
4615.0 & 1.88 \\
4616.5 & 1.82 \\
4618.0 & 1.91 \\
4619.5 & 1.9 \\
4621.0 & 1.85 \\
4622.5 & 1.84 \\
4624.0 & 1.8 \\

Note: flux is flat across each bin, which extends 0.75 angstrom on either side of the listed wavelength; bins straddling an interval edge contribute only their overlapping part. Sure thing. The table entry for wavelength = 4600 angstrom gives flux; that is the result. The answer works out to 1.83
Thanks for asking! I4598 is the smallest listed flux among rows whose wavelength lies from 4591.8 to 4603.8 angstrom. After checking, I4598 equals 1.71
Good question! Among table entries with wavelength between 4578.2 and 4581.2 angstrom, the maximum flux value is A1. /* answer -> 1.76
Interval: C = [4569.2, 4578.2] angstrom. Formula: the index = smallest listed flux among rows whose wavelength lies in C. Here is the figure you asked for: 1.48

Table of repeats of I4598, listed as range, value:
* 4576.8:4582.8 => 1.58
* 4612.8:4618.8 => 1.82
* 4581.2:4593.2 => 1.6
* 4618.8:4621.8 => 1.85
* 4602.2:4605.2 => 1.88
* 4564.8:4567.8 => 1.57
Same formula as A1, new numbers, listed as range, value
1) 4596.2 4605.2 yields 1.88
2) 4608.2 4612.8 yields 2.05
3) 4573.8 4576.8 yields 1.7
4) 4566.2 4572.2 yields 1.59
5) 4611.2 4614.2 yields 1.83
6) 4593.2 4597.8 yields 1.86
